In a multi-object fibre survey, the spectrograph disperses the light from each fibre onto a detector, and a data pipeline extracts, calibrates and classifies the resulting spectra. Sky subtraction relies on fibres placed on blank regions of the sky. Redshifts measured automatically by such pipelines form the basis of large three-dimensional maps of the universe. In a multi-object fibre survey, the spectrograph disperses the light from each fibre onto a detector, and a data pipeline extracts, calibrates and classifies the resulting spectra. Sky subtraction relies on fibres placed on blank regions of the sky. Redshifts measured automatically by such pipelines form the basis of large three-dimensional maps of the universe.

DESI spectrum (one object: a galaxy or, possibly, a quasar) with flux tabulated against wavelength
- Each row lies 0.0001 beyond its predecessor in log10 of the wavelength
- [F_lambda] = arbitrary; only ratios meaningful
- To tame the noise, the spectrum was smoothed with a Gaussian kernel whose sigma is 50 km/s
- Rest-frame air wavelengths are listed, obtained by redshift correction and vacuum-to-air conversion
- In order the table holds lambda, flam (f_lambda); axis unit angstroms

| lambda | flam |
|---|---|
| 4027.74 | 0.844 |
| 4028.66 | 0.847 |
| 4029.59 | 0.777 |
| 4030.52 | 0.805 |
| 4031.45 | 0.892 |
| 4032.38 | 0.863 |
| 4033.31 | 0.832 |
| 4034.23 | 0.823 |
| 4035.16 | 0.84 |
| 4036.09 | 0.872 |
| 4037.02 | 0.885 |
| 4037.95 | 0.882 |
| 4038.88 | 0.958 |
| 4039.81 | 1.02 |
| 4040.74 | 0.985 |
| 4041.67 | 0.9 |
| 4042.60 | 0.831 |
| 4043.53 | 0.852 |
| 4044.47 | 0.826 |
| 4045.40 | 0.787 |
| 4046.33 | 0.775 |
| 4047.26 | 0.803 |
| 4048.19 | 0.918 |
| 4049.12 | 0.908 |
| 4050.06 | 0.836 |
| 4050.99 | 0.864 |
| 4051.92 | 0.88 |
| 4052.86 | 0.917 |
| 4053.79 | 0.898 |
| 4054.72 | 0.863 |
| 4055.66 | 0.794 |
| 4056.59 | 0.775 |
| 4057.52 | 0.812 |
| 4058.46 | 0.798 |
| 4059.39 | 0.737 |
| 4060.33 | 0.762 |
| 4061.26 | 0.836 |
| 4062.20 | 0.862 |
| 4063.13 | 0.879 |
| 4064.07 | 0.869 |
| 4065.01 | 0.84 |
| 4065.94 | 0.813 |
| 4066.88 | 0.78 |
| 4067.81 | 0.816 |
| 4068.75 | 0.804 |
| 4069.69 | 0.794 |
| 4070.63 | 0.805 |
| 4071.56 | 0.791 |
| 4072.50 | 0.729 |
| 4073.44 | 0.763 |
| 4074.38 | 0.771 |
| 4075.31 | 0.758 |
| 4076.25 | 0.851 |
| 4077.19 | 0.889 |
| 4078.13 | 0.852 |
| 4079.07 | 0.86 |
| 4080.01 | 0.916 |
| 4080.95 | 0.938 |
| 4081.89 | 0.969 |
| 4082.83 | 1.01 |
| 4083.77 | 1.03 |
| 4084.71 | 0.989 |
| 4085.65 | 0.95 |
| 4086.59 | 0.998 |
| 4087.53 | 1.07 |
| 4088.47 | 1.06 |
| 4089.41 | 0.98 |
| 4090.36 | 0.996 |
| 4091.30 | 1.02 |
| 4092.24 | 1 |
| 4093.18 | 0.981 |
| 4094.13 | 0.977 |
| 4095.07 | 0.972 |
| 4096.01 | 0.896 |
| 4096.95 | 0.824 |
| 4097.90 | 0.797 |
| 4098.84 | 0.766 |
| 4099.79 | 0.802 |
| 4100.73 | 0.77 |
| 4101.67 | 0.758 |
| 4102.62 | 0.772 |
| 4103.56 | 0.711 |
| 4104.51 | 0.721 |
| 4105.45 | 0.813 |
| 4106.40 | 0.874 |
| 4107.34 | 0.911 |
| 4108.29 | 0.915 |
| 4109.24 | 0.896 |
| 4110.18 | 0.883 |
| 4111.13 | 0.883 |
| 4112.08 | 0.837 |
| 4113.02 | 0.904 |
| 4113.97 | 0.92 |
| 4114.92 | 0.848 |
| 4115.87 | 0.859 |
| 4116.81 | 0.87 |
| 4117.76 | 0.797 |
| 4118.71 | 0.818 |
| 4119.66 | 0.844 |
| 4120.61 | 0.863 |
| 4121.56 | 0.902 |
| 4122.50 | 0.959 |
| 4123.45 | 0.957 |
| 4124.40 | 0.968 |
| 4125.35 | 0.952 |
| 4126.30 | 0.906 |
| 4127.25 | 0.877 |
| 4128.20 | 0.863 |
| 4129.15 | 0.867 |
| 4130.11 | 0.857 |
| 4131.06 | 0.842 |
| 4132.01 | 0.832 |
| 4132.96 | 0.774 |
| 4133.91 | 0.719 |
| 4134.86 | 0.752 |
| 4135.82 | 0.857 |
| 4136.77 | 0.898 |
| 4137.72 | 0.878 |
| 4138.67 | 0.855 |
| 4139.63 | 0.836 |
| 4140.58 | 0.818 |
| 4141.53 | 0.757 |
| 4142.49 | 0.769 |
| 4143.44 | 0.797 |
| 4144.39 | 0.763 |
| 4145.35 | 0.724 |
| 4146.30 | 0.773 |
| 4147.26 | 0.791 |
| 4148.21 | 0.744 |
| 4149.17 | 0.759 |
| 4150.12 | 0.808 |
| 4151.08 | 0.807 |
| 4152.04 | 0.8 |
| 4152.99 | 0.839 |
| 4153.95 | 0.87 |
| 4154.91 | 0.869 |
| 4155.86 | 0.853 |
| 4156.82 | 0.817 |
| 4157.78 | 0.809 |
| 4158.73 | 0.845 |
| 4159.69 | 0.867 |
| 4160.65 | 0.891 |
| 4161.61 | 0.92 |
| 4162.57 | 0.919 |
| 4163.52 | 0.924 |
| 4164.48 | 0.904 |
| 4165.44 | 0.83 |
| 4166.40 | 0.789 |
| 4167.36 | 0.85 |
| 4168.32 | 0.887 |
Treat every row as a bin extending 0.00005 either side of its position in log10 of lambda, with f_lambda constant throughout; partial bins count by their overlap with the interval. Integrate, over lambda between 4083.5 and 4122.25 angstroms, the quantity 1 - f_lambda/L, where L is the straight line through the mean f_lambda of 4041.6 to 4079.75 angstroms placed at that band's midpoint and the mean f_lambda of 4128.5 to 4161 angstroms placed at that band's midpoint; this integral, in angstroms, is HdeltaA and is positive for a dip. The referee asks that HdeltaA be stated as -3.2 angstroms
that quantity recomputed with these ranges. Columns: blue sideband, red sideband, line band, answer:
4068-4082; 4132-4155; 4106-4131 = -2.27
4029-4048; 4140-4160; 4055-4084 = 0.36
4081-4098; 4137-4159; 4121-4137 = -0.10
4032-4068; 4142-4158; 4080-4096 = -3.07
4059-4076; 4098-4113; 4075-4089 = -2.34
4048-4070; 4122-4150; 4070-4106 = -2.10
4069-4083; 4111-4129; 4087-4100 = -1.25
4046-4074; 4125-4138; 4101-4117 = -0.09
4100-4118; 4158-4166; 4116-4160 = 1.45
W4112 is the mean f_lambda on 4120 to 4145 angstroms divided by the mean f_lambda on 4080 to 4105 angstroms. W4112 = 0.9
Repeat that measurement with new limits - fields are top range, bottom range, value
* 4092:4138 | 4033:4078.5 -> 1.02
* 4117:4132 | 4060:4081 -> 1.07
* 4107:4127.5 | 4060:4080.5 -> 1.08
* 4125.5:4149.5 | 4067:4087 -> 0.94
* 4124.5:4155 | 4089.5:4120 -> 0.95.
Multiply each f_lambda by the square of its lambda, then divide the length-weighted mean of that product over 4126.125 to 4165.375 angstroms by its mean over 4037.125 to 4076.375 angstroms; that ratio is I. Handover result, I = 1.04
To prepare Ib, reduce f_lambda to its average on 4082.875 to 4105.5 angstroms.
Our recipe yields 0.906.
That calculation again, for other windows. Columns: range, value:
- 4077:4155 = 0.868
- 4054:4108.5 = 0.864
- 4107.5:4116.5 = 0.883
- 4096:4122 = 0.836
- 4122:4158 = 0.832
